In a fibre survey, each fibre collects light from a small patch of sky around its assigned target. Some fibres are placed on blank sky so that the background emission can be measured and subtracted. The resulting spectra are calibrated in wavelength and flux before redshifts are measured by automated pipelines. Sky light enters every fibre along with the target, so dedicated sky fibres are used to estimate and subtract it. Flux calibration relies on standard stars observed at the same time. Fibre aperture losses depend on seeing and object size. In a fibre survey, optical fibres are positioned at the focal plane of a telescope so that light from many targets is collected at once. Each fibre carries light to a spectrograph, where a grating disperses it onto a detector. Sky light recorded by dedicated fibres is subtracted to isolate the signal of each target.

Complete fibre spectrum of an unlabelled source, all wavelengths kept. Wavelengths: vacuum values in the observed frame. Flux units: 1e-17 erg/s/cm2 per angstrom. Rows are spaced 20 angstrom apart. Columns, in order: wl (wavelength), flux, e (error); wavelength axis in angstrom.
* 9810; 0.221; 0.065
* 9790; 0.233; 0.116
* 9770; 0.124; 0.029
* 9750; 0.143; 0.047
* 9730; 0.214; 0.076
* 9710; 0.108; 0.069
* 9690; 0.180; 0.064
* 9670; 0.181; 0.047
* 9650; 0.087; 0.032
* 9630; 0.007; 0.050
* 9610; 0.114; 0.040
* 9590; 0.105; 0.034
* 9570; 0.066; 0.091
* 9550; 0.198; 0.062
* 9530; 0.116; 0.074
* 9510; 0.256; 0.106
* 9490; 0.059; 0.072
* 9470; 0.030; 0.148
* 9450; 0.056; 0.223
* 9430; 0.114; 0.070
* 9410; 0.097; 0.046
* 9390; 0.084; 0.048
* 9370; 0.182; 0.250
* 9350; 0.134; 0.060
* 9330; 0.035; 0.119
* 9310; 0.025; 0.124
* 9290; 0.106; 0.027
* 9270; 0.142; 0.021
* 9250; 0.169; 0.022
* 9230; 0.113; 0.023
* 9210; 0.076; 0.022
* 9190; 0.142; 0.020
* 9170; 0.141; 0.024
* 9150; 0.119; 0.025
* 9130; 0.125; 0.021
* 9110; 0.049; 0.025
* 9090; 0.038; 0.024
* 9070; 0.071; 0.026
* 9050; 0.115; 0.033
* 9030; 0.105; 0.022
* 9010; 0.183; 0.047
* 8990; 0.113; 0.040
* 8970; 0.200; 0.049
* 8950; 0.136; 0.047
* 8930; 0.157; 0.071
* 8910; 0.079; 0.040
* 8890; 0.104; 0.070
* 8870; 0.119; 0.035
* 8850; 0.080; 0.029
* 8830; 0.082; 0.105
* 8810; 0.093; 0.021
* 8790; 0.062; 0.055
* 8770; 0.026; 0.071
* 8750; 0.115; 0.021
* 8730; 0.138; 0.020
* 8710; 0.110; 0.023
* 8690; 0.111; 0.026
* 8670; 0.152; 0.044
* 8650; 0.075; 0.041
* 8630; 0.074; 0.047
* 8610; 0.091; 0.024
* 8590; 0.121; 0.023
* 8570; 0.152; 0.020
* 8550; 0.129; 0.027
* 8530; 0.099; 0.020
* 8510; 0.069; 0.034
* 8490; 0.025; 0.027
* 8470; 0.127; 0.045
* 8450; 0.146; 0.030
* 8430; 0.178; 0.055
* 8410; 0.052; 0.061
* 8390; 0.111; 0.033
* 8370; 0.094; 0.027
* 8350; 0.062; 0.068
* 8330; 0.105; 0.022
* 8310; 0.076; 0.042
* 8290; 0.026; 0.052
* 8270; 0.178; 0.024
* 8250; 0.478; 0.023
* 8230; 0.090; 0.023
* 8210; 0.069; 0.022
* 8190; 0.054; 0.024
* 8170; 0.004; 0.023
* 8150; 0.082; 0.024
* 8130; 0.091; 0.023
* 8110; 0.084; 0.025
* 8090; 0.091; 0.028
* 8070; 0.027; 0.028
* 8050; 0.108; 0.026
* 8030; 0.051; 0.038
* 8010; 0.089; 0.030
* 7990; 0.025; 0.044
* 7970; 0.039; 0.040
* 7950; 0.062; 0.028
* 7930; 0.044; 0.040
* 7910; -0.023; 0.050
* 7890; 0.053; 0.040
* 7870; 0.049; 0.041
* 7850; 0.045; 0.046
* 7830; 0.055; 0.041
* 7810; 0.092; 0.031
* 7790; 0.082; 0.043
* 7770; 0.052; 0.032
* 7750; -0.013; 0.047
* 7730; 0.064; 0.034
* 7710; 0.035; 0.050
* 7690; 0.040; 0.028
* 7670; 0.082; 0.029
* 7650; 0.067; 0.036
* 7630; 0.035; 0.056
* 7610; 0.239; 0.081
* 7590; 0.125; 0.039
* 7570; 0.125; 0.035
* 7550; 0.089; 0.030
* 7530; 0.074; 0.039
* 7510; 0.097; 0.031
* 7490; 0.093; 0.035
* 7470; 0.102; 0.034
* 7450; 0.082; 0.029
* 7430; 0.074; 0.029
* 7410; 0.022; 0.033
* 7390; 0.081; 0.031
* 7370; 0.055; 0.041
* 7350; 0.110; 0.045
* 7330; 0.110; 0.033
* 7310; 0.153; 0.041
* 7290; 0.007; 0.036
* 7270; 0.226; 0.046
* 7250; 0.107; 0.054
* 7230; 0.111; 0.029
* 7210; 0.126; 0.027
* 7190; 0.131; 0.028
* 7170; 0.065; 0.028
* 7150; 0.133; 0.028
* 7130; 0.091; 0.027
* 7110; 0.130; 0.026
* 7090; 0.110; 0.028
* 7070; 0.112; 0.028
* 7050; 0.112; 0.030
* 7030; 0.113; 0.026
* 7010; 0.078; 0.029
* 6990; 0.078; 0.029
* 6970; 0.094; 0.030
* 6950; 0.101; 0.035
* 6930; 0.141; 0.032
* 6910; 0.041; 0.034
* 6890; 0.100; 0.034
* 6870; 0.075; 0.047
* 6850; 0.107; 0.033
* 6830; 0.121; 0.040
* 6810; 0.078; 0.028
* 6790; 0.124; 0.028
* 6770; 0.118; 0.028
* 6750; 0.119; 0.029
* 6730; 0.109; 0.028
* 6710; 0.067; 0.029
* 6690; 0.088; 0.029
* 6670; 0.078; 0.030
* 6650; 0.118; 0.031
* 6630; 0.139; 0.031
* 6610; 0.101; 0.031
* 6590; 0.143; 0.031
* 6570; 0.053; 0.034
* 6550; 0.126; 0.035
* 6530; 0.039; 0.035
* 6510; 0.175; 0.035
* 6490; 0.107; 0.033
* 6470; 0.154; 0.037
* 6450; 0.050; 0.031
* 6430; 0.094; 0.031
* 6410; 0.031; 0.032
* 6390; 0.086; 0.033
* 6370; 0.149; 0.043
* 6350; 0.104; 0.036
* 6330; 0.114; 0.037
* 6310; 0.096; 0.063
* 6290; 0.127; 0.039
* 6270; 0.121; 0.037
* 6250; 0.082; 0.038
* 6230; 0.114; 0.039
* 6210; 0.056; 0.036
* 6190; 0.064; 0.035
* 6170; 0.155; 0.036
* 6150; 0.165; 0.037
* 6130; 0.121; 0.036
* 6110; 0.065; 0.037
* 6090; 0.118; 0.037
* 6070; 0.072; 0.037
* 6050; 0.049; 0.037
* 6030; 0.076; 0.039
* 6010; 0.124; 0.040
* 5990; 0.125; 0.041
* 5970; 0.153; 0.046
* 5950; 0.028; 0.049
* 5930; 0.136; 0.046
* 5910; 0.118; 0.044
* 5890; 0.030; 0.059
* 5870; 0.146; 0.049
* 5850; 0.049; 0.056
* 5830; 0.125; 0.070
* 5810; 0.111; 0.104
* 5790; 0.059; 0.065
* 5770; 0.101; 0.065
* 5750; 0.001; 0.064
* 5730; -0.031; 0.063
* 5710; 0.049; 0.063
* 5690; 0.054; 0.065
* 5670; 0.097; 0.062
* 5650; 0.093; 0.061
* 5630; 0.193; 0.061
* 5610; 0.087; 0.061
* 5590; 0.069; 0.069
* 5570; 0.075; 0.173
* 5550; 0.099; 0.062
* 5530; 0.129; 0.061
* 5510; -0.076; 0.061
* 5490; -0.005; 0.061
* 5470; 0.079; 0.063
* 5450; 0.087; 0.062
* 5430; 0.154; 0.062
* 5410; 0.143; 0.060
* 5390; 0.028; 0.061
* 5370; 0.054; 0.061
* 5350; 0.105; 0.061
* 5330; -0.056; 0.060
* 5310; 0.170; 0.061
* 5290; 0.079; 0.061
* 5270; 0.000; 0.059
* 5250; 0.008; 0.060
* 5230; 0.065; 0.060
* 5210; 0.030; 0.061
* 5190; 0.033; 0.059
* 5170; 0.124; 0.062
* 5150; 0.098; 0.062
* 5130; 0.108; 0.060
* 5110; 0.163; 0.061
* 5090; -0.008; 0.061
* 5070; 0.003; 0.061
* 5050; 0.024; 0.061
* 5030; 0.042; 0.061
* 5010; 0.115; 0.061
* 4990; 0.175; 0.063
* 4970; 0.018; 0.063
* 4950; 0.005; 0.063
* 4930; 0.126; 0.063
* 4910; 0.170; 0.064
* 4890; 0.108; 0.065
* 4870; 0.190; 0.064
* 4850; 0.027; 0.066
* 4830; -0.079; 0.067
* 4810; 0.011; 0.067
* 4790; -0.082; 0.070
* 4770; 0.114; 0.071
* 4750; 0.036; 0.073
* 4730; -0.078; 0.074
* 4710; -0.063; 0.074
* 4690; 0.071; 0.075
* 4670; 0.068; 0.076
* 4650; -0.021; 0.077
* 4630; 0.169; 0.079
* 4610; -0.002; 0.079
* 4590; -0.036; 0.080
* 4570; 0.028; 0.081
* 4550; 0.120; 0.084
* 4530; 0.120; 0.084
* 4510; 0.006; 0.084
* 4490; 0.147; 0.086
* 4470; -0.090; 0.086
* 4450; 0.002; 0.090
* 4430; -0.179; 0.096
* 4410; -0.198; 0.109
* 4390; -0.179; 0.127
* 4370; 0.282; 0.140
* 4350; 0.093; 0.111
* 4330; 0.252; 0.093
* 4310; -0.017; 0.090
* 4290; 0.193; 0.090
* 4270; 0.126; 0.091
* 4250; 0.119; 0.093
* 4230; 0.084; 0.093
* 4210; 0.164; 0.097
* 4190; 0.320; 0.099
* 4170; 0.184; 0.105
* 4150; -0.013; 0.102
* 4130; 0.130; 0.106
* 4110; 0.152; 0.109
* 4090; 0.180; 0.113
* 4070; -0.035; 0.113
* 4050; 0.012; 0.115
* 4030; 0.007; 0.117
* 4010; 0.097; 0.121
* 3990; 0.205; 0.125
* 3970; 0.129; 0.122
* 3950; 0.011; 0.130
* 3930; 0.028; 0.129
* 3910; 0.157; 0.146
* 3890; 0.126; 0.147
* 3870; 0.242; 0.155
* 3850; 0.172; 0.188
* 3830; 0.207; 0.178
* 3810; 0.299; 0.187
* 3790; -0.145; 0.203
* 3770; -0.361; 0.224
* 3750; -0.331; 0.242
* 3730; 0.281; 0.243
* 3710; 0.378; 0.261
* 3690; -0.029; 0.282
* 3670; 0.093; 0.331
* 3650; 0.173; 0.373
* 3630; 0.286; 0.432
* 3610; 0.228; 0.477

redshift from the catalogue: 1.21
